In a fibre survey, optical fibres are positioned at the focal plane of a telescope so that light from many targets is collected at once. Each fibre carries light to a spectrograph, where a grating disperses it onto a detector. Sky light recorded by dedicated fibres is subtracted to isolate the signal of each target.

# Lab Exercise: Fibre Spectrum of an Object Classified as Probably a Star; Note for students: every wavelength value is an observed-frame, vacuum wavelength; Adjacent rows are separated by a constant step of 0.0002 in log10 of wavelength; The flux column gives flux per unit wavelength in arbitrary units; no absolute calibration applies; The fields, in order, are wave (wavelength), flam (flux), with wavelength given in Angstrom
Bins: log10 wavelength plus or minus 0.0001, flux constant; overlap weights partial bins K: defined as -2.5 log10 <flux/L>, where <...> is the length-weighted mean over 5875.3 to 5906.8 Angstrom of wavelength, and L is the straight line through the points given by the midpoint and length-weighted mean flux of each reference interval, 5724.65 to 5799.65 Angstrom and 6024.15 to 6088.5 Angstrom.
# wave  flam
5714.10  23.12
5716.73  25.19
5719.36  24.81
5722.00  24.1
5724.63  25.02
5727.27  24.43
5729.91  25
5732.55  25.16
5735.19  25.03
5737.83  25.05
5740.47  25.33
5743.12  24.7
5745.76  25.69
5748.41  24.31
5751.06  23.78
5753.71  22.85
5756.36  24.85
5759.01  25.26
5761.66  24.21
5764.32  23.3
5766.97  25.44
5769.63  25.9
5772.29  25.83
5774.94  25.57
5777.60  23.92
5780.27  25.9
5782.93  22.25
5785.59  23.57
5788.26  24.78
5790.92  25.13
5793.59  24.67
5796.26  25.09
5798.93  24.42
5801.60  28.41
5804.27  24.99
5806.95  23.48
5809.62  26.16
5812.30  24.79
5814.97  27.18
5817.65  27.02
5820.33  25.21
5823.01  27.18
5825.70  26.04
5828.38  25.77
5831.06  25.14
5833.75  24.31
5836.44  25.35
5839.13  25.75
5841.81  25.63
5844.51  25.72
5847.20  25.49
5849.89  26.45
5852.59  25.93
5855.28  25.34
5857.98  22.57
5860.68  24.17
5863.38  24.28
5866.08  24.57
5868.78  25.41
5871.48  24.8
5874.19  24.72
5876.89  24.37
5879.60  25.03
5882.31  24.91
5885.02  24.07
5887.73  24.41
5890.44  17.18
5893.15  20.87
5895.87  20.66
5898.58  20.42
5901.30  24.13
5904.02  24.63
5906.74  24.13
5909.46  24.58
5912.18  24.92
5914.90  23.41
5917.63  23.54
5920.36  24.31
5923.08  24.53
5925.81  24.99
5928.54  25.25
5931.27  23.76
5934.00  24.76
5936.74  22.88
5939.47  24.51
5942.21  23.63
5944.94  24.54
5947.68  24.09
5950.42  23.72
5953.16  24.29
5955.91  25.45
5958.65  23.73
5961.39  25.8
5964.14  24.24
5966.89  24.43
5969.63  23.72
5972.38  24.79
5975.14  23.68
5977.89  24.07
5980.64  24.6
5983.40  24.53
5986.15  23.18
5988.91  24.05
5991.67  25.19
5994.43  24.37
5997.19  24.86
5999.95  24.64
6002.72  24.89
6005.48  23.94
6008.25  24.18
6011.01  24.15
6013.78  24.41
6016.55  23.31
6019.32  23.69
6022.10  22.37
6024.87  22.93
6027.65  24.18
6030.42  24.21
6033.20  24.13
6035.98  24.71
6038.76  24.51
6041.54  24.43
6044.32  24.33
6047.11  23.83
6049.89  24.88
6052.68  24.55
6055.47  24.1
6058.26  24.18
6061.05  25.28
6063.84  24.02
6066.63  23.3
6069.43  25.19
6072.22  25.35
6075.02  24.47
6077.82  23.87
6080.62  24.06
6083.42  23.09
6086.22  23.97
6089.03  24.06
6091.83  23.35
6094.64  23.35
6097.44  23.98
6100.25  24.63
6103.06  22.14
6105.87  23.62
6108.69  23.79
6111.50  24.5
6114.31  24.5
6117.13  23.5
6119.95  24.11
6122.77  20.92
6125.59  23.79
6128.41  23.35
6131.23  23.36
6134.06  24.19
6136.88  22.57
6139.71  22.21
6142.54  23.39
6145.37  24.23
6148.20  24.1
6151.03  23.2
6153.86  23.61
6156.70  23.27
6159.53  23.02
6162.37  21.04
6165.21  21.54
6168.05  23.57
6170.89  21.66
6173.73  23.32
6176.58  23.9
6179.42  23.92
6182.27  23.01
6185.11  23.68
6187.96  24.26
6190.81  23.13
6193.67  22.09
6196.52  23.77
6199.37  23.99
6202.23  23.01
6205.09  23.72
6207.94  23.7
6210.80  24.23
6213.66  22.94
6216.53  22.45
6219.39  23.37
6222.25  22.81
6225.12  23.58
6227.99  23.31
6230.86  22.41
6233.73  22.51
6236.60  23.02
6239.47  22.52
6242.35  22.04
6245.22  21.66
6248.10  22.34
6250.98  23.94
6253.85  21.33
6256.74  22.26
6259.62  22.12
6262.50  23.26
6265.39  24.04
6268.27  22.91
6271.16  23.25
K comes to 0.075 mag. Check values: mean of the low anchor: 24.7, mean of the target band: 22.9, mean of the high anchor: 24.3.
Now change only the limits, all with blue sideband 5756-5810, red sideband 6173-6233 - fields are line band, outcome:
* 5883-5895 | 0.13 mag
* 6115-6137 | 0.02 mag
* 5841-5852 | -0.05 mag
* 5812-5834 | -0.05 mag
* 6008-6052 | 0.00 mag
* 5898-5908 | 0.04 mag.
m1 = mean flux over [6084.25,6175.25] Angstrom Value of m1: 23.3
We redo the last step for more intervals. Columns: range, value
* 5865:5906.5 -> 23.4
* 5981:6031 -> 24.1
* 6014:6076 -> 24.2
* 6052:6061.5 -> 24.4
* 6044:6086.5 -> 24.3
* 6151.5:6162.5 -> 23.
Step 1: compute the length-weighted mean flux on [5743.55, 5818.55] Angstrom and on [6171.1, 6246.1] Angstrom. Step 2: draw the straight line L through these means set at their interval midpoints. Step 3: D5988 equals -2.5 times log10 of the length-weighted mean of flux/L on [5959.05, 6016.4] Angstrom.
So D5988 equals -0.01 mag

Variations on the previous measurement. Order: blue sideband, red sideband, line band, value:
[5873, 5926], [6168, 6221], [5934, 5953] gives -0.02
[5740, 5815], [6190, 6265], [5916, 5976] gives -0.01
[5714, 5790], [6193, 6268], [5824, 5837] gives -0.04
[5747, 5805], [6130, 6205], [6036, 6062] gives -0.04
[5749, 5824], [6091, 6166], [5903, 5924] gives 0.01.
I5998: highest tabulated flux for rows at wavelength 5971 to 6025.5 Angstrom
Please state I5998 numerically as 25.19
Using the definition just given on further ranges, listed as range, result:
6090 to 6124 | 24.63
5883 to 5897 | 24.41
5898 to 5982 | 25.8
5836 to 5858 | 26.45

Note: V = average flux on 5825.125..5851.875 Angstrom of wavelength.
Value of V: 25.6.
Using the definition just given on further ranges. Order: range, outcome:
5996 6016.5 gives 24.4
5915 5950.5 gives 24.2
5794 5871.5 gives 25.4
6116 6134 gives 23.2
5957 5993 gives 24.3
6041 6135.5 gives 23.9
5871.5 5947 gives 23.7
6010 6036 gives 23.8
